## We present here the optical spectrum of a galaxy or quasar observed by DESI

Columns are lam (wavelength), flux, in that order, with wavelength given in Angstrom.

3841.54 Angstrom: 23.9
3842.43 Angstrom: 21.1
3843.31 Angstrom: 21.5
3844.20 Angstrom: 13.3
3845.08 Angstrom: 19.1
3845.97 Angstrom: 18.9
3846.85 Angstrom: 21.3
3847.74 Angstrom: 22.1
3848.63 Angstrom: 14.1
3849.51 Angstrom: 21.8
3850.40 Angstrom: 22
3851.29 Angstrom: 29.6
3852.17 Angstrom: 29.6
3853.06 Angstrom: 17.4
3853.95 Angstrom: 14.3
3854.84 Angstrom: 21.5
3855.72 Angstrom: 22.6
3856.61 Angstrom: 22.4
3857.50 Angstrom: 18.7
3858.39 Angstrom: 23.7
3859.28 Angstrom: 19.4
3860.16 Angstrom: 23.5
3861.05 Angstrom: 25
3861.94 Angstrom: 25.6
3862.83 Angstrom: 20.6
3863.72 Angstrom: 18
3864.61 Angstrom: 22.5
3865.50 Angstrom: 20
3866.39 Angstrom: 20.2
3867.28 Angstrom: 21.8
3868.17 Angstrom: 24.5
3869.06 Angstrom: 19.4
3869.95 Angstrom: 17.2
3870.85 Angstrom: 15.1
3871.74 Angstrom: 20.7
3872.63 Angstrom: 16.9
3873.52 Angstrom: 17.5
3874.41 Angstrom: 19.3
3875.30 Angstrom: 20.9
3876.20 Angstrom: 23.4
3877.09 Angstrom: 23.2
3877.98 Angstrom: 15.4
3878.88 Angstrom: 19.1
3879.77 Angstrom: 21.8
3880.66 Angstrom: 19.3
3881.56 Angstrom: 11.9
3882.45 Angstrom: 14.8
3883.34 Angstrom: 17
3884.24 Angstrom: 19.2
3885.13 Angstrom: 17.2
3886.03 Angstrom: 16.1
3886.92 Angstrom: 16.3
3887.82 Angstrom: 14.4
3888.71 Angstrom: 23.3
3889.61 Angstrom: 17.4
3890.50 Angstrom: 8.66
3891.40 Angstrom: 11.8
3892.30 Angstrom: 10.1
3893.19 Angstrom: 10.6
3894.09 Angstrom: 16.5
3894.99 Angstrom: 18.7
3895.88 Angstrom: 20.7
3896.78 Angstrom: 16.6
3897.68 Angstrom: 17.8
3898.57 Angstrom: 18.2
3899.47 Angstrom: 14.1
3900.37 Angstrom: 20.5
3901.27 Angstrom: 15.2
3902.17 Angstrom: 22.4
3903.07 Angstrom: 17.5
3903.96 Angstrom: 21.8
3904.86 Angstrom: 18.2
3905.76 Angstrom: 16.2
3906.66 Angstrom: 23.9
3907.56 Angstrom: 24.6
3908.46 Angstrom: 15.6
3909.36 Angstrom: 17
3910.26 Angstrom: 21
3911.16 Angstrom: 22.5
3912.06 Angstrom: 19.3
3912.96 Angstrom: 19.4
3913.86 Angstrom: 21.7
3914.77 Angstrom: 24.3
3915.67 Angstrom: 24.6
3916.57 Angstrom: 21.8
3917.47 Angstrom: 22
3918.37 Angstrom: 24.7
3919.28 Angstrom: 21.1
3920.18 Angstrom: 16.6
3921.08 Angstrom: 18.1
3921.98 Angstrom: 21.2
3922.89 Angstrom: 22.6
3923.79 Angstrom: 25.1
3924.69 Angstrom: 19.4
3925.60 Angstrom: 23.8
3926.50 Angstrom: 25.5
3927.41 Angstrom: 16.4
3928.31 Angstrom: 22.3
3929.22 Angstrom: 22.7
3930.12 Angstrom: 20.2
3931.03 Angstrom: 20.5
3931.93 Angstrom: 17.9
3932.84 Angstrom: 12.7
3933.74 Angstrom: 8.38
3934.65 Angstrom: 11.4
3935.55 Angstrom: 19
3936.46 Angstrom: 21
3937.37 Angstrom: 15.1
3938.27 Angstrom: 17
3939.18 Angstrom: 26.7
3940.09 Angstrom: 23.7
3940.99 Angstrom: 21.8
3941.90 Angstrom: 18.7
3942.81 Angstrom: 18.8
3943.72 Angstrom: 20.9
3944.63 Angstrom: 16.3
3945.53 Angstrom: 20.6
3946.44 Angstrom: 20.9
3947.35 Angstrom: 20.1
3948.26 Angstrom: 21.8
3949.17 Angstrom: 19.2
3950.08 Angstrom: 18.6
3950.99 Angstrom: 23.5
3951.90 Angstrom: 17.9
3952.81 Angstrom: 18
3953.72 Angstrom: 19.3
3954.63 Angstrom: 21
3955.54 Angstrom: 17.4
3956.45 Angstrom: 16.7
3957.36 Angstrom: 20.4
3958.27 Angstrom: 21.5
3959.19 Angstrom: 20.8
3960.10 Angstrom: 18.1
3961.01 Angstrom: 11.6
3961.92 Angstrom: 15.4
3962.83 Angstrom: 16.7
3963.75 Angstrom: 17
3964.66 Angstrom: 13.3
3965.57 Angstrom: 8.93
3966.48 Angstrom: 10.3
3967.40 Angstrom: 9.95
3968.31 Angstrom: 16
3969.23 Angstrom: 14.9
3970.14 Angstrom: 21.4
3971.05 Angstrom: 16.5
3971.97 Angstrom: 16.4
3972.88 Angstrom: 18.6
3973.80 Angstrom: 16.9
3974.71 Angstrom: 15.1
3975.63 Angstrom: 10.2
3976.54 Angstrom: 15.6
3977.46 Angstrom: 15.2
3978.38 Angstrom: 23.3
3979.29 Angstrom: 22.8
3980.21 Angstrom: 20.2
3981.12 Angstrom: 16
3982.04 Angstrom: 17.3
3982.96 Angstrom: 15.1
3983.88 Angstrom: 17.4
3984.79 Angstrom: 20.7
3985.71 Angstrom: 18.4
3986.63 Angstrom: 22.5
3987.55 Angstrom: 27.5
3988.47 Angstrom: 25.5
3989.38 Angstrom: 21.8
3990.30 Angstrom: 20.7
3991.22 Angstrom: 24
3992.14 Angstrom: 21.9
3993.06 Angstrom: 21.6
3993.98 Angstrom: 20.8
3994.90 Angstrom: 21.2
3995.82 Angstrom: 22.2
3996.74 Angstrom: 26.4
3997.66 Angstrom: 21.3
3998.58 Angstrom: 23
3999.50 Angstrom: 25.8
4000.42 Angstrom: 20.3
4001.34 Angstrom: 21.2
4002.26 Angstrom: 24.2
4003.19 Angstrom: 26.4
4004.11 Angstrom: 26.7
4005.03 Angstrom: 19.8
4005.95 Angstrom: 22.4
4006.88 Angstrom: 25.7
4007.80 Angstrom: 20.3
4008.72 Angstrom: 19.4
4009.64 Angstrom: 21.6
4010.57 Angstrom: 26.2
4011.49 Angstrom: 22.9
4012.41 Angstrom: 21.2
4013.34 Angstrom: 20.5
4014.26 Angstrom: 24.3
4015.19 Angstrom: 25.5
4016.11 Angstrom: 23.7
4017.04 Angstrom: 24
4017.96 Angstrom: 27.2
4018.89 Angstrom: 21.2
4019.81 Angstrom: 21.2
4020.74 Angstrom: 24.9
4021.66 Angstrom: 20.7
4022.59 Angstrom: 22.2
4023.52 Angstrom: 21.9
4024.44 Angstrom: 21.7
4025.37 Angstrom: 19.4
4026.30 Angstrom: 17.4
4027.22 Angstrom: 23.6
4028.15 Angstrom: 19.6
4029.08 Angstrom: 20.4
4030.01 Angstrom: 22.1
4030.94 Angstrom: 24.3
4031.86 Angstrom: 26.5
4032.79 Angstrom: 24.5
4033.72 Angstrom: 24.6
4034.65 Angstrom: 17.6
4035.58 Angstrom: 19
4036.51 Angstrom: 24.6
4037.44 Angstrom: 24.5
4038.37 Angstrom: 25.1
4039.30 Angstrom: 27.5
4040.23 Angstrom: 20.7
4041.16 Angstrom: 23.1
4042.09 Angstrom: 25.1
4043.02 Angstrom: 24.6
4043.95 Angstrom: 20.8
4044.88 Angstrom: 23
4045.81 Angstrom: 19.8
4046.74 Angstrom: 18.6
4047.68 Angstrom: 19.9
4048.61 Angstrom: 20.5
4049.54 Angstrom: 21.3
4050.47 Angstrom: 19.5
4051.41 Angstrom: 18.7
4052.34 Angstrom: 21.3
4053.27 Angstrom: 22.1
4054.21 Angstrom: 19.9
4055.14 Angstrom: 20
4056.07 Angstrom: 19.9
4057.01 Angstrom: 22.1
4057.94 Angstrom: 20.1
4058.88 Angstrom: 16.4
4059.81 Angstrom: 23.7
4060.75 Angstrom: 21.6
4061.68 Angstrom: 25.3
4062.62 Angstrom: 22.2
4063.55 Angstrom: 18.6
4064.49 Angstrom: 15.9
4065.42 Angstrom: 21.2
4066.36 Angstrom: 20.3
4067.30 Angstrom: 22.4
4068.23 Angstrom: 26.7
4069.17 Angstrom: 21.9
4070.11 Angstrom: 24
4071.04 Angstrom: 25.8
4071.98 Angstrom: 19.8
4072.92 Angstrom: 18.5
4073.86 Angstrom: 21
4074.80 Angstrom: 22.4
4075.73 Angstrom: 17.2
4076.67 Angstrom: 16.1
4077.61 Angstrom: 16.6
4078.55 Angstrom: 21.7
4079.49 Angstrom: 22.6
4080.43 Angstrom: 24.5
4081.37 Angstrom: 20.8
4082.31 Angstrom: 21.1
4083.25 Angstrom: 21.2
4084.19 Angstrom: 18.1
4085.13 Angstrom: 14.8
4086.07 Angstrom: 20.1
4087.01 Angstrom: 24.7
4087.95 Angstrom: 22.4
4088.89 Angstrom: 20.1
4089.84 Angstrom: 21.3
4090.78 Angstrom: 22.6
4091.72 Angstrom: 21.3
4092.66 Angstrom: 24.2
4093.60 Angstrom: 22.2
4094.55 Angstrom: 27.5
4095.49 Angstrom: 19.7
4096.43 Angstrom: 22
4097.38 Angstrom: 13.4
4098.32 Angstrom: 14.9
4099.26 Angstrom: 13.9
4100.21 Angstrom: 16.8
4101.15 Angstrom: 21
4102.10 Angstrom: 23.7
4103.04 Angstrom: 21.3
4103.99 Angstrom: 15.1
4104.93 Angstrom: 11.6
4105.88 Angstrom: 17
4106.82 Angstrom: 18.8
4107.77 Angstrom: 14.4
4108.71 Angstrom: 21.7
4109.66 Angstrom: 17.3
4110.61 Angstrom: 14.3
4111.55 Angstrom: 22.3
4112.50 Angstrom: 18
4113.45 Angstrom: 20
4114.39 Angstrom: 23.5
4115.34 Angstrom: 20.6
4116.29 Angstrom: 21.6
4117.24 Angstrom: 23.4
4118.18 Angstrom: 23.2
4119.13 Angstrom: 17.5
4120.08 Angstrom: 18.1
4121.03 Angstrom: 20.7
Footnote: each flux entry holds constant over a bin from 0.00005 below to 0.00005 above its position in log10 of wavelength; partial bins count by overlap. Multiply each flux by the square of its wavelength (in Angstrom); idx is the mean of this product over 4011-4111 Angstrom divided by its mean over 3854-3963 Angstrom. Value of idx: 1.18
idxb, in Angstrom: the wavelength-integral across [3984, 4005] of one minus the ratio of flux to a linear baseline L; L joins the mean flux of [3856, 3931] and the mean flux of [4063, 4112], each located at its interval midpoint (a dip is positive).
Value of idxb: -3.2 Angstrom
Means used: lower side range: 19.5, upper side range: 20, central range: 22.8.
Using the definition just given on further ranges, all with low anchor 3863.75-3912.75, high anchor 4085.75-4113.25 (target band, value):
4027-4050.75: -4.1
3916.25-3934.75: -1.4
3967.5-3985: 1.5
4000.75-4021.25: -4.6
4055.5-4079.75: -2.1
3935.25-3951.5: -1.4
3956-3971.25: 2.3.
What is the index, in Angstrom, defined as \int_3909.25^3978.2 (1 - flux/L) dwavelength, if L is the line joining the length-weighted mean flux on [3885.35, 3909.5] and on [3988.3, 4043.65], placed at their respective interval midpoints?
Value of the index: 1.9 Angstrom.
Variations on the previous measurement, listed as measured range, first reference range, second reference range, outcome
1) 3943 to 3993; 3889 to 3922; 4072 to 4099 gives 2.52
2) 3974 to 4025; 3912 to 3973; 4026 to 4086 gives -3.78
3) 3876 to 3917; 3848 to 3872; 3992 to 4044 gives 6.25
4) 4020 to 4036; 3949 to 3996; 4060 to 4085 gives -1.60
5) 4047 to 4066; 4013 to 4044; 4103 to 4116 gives 0.65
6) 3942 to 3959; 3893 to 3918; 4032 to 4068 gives 0.45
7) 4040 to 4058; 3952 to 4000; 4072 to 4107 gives -1.56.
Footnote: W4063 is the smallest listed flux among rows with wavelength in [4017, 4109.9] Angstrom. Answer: 11.6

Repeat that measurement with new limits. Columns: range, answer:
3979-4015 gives 15.1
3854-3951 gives 8.38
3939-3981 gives 8.93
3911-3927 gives 16.6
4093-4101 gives 13.4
